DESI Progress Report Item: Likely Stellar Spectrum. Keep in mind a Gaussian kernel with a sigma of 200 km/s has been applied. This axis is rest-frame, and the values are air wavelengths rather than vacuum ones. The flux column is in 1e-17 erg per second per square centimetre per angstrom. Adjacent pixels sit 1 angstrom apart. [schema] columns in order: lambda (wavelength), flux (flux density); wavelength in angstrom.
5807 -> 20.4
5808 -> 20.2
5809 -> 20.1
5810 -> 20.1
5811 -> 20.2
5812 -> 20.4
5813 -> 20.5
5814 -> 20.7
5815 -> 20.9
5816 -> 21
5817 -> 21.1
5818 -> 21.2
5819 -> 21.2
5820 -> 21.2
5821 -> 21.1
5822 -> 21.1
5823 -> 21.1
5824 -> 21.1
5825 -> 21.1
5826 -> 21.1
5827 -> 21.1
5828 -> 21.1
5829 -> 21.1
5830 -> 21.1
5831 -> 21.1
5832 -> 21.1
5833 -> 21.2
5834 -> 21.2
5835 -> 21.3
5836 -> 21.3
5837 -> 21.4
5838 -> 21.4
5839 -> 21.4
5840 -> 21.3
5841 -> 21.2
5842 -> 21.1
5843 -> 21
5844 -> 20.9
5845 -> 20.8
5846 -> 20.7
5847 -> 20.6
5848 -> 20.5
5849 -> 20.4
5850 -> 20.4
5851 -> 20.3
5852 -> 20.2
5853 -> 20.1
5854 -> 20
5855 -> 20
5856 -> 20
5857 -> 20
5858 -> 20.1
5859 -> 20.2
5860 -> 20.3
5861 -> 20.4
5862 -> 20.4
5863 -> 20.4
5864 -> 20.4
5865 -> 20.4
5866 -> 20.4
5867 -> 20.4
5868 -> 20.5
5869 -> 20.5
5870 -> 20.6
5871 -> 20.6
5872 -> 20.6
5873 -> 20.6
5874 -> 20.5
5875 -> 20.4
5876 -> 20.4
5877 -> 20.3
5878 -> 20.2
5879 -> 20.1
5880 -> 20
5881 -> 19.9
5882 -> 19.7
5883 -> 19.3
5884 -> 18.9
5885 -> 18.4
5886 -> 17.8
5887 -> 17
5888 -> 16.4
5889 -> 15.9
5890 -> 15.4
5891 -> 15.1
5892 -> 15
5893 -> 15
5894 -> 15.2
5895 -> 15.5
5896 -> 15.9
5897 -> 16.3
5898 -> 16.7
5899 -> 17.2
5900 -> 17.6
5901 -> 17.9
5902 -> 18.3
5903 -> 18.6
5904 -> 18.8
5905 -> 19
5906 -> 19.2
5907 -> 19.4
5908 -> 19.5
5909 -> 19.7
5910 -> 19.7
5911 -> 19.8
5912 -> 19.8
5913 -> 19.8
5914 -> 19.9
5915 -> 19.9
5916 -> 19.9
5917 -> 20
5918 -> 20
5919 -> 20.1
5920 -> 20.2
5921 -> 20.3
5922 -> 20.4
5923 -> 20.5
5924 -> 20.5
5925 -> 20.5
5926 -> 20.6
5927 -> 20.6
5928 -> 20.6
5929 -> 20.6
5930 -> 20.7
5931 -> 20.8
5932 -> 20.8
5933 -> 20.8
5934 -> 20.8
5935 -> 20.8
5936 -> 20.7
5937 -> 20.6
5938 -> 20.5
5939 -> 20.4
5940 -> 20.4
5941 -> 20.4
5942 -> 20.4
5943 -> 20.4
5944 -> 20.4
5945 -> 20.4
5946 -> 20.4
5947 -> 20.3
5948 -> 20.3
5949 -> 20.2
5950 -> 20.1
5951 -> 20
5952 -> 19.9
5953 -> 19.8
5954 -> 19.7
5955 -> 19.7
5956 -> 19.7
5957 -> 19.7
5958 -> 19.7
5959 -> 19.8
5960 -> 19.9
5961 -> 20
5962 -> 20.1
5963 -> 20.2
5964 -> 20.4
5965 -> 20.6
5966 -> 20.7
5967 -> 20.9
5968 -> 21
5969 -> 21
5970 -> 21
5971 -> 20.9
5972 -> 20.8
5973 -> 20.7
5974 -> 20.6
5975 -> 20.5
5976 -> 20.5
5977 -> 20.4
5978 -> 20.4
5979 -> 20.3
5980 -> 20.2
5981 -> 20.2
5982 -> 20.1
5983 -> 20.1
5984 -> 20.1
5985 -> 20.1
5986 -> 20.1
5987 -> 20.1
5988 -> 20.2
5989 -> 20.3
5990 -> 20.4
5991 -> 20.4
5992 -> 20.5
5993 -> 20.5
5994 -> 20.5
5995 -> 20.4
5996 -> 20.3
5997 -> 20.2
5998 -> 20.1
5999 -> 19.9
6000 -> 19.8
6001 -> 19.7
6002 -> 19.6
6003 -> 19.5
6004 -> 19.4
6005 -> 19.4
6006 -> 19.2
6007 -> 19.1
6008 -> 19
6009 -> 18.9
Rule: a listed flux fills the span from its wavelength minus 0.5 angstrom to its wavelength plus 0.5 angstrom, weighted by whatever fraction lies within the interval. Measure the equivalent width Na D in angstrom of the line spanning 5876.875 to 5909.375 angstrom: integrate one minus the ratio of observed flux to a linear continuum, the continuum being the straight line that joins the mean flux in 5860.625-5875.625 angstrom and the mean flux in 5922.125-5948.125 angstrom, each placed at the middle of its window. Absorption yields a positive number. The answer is 4.25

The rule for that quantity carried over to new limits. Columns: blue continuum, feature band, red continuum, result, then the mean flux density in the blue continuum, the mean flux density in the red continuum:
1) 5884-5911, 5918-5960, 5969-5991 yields -3.2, 17.4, 20.4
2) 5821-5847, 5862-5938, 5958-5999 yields 5.4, 21.1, 20.4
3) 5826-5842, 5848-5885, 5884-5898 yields -3.8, 21.2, 16.2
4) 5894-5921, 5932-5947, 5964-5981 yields -0.6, 18.8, 20.6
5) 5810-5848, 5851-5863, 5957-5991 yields 0.4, 21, 20.4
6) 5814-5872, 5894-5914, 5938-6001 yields 2.2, 20.8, 20.3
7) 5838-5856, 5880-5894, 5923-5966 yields 2.2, 20.6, 20.3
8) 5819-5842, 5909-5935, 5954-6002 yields 0.4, 21.2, 20.3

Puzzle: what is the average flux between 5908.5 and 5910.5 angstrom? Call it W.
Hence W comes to 19.7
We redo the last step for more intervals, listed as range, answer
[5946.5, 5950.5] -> 20.2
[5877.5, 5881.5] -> 20.1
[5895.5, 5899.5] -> 16.5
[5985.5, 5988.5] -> 20.1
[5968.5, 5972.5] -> 20.9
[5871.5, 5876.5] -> 20.5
